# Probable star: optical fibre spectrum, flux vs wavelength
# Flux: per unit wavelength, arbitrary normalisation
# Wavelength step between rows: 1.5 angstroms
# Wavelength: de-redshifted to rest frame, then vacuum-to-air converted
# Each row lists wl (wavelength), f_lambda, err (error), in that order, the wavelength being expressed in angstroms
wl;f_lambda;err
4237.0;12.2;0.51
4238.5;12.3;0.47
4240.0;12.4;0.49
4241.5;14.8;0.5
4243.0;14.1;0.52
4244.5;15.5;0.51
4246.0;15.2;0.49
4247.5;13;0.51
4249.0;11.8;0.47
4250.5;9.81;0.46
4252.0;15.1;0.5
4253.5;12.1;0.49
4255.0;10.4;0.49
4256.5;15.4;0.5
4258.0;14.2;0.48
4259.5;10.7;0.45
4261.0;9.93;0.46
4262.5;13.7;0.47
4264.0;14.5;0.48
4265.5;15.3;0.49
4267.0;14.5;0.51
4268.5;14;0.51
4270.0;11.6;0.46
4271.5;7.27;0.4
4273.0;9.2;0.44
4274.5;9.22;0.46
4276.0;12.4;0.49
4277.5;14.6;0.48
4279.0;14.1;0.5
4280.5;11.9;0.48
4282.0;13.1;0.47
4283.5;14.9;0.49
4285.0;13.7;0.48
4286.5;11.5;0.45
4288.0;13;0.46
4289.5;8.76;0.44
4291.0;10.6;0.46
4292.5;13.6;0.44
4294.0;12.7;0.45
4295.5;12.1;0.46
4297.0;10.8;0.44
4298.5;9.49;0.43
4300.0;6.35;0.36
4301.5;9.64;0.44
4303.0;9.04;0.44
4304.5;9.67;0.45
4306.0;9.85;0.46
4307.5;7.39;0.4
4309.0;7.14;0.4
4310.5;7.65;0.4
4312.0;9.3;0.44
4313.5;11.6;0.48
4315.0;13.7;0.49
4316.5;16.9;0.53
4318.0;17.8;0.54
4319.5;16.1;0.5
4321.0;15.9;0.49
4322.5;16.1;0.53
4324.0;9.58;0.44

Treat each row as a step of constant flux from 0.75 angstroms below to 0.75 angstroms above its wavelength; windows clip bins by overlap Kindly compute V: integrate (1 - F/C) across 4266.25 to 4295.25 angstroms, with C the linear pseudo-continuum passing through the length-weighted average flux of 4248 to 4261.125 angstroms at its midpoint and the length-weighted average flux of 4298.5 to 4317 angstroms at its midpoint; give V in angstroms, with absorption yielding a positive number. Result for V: -3.0 angstroms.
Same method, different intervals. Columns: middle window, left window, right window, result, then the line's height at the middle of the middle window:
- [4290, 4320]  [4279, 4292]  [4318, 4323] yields 7.30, 14.5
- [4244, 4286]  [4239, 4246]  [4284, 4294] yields 1.30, 13.2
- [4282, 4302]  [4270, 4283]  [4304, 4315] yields -1.71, 10.5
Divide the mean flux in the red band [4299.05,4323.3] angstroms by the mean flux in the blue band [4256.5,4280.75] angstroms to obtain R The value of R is 0.92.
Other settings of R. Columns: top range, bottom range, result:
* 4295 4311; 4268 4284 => 0.75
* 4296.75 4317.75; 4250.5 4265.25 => 0.78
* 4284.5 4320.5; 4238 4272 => 0.86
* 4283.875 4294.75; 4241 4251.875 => 0.89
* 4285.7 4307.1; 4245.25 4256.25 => 0.83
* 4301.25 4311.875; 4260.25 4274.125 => 0.71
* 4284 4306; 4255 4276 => 0.88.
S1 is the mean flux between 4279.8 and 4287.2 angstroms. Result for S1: 13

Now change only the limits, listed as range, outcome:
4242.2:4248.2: 14.5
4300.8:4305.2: 9.45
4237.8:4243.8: 13.4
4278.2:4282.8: 13.1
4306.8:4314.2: 8.6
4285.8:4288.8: 12.2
